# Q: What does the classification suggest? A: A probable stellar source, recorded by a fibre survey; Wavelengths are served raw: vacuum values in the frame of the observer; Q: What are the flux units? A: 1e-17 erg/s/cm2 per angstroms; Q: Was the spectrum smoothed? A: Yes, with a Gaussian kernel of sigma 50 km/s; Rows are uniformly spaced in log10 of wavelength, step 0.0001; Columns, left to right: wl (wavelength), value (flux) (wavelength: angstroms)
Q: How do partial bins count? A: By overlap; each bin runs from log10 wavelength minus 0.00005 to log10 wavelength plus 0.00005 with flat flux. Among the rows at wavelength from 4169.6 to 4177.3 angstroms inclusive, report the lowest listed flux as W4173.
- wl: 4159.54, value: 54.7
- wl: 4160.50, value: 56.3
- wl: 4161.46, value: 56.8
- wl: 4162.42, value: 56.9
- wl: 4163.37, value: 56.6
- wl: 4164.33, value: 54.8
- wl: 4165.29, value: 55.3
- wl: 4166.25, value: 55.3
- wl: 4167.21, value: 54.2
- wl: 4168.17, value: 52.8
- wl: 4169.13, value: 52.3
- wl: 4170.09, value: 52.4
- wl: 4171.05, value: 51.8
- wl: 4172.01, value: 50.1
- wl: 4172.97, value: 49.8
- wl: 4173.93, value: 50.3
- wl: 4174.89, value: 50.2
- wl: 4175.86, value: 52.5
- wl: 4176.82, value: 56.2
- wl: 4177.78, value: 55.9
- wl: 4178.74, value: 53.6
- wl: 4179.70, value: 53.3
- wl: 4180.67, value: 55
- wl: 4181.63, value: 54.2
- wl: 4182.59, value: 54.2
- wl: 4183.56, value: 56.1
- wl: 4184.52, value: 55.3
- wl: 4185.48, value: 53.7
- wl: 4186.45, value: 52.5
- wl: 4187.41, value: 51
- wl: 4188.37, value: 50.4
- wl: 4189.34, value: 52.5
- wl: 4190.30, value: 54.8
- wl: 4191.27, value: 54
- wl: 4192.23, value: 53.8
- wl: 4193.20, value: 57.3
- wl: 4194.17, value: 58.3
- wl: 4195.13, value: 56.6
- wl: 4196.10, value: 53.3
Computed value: 49.8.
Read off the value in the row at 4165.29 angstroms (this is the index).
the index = 55.3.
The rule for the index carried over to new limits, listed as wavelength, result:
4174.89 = 50.2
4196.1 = 53.3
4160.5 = 56.3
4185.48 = 53.7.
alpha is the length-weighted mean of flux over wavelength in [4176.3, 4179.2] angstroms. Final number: 55.3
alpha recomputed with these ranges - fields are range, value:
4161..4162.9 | 57.1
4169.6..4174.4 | 50.9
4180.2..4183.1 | 54.5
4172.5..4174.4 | 50.1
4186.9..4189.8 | 51.4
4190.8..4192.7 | 54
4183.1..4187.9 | 53.8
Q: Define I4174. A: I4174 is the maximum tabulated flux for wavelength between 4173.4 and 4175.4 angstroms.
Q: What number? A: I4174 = 50.3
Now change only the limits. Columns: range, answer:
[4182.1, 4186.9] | 56.1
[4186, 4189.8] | 52.5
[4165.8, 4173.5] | 55.3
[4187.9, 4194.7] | 58.3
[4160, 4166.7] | 56.9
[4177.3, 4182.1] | 55.9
